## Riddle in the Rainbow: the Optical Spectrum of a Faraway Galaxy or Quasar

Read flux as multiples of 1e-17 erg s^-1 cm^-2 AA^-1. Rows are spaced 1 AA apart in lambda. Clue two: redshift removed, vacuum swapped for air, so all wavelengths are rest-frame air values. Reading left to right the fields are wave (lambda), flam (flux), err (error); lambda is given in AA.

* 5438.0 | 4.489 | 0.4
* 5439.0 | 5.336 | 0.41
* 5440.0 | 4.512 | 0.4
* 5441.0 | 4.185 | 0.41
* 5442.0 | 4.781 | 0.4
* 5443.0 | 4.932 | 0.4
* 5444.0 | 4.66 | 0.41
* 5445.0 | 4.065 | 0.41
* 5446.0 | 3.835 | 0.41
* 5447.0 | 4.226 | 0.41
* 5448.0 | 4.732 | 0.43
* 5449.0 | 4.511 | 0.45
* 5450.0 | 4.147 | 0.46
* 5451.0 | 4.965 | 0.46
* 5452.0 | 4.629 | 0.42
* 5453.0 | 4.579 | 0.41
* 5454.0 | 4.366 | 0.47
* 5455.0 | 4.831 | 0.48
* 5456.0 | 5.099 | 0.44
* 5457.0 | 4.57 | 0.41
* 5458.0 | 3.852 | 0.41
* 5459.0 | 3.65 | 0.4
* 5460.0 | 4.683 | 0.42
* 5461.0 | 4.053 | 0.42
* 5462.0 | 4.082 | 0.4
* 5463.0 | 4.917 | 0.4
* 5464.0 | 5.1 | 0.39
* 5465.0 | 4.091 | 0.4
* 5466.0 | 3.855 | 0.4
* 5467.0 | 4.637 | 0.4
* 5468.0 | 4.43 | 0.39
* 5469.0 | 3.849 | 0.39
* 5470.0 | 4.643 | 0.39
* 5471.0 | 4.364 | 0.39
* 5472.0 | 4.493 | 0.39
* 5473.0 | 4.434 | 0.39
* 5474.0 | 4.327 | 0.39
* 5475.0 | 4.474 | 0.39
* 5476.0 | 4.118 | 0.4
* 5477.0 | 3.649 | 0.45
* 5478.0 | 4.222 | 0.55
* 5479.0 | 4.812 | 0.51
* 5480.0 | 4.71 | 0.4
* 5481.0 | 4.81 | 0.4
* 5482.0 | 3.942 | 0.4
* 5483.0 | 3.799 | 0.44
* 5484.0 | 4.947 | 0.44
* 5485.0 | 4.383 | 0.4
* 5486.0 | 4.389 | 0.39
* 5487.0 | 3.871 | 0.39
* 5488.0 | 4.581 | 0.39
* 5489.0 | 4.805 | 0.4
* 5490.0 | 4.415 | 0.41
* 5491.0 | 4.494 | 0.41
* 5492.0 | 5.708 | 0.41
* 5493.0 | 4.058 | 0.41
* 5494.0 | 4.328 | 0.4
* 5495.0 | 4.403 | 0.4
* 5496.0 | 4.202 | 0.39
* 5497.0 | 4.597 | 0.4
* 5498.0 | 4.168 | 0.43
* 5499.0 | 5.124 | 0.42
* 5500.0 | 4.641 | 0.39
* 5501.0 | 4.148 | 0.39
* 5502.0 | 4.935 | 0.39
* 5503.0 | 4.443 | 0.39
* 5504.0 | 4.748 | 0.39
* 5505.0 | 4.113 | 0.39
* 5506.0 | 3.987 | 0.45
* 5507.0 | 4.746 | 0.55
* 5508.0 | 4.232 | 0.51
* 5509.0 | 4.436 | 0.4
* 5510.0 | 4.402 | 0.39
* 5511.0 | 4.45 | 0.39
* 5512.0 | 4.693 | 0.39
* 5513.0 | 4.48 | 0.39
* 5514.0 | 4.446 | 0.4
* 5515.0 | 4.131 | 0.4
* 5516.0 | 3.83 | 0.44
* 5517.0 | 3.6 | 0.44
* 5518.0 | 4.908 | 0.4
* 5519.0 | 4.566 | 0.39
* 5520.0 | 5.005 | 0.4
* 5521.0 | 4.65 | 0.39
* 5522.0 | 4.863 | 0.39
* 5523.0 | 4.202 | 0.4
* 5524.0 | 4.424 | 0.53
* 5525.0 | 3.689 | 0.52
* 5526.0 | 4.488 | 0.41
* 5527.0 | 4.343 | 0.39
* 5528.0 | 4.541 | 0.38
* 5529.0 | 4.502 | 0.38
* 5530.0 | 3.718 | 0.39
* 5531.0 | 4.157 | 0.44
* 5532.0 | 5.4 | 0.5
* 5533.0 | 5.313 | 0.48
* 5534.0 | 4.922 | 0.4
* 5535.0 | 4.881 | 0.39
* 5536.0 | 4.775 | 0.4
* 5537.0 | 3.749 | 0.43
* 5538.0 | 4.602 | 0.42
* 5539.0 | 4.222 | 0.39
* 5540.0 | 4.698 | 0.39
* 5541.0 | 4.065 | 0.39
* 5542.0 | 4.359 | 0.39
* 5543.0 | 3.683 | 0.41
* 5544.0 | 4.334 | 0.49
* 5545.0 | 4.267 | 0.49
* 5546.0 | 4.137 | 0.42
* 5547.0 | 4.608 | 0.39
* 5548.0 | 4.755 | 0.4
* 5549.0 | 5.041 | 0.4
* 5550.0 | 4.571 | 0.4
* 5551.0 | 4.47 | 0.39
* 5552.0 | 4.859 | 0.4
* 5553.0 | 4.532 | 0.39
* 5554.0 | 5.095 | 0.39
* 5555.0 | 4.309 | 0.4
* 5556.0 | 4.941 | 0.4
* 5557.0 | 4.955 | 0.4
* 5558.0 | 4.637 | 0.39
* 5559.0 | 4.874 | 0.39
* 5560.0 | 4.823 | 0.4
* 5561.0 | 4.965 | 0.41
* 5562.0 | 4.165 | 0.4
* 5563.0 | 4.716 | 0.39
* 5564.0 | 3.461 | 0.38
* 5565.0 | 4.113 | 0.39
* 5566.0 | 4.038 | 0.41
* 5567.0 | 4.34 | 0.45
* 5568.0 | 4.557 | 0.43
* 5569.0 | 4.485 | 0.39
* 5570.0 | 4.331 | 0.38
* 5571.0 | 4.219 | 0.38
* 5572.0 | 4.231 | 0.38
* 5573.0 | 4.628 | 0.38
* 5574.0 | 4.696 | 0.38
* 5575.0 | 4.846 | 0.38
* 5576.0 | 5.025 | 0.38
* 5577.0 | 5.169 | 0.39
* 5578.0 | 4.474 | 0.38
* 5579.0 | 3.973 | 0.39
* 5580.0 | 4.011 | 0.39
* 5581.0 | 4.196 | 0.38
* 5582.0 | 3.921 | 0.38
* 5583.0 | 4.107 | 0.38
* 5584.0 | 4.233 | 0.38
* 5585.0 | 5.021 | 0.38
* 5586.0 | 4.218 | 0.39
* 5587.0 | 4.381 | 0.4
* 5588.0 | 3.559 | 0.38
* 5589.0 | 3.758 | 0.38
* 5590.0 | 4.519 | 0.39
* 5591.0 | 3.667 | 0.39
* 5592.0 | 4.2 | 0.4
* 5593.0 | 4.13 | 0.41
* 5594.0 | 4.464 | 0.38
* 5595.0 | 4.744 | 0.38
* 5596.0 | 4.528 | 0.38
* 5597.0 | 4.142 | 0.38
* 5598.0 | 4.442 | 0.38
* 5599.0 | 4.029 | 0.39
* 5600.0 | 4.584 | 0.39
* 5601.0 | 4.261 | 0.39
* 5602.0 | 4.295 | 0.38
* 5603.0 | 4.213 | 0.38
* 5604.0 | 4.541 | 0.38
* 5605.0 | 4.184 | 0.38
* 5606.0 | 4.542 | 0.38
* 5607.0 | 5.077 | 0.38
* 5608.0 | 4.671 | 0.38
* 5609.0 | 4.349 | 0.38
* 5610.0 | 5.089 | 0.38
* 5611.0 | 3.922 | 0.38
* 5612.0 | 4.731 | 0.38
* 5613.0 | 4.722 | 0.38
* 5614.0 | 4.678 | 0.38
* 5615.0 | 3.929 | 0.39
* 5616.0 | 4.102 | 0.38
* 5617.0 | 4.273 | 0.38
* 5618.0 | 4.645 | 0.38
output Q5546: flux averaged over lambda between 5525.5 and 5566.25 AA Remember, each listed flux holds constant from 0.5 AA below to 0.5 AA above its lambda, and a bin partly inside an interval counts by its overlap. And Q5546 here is 4.52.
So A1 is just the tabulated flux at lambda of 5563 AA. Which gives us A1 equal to 4.716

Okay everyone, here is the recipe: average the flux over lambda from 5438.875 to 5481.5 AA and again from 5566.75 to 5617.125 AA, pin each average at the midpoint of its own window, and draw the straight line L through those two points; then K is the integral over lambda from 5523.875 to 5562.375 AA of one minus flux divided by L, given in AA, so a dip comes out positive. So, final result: -1.2 AA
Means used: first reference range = 4.44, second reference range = 4.38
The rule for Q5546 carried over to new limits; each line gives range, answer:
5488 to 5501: 4.56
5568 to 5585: 4.43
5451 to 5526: 4.43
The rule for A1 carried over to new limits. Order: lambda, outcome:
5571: 4.219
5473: 4.434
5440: 4.512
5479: 4.812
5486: 4.389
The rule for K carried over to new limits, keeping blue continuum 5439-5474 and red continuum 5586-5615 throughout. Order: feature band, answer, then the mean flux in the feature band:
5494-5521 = -0.2 AA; 4.44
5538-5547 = 0.3 AA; 4.26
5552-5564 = -0.8 AA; 4.68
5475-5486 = 0.2 AA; 4.35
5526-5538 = -0.5 AA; 4.57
